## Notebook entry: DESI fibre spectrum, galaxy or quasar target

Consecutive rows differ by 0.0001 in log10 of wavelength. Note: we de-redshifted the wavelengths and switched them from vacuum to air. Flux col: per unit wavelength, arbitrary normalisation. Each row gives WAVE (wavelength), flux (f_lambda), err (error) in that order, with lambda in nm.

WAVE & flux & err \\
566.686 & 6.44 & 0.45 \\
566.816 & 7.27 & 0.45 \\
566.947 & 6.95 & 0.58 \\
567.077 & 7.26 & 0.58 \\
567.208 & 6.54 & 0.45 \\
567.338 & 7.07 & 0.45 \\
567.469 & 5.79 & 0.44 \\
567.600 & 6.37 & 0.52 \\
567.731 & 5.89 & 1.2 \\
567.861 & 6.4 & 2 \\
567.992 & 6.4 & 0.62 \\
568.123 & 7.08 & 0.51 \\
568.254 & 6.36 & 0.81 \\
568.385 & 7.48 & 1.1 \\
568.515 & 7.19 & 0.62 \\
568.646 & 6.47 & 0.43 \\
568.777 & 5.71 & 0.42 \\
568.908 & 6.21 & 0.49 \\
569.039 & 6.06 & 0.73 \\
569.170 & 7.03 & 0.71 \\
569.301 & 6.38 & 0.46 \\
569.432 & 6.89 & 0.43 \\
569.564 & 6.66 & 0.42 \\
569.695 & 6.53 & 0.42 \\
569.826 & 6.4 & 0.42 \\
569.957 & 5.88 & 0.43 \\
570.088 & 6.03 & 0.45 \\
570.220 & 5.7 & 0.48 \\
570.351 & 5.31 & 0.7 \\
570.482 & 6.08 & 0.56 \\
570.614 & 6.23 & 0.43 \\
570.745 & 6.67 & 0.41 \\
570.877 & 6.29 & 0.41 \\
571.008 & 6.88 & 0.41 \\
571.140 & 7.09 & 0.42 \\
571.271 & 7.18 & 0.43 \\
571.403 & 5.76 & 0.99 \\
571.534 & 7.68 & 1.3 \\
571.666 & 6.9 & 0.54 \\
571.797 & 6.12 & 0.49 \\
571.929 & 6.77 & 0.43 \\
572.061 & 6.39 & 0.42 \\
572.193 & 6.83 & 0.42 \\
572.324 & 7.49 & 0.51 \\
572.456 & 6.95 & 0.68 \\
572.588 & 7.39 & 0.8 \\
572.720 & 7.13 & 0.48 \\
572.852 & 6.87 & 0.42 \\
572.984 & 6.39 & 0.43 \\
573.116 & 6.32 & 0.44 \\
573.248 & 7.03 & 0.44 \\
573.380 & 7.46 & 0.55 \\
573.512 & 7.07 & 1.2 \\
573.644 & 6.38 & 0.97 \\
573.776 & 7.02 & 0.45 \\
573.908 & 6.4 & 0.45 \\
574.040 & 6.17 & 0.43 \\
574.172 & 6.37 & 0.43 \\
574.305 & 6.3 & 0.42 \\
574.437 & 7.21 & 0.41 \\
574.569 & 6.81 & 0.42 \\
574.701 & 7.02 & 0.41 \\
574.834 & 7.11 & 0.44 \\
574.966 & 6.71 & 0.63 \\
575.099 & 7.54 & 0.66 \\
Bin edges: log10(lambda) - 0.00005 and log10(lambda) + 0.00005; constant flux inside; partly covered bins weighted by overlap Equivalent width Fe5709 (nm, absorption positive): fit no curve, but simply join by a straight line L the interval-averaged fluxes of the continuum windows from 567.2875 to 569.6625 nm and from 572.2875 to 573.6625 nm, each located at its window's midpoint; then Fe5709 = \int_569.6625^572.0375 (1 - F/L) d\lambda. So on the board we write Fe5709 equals 0.12 nm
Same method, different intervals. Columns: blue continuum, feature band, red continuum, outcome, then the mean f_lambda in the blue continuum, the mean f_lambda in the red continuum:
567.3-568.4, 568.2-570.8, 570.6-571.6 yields 0.10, 6.48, 6.75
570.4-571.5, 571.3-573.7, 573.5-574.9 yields -0.08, 6.54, 6.7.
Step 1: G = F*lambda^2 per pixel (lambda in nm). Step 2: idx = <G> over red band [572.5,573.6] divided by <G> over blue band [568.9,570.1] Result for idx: 1.09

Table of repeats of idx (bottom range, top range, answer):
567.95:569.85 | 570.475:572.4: 1.03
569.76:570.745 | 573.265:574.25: 1.13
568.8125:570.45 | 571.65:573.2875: 1.10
